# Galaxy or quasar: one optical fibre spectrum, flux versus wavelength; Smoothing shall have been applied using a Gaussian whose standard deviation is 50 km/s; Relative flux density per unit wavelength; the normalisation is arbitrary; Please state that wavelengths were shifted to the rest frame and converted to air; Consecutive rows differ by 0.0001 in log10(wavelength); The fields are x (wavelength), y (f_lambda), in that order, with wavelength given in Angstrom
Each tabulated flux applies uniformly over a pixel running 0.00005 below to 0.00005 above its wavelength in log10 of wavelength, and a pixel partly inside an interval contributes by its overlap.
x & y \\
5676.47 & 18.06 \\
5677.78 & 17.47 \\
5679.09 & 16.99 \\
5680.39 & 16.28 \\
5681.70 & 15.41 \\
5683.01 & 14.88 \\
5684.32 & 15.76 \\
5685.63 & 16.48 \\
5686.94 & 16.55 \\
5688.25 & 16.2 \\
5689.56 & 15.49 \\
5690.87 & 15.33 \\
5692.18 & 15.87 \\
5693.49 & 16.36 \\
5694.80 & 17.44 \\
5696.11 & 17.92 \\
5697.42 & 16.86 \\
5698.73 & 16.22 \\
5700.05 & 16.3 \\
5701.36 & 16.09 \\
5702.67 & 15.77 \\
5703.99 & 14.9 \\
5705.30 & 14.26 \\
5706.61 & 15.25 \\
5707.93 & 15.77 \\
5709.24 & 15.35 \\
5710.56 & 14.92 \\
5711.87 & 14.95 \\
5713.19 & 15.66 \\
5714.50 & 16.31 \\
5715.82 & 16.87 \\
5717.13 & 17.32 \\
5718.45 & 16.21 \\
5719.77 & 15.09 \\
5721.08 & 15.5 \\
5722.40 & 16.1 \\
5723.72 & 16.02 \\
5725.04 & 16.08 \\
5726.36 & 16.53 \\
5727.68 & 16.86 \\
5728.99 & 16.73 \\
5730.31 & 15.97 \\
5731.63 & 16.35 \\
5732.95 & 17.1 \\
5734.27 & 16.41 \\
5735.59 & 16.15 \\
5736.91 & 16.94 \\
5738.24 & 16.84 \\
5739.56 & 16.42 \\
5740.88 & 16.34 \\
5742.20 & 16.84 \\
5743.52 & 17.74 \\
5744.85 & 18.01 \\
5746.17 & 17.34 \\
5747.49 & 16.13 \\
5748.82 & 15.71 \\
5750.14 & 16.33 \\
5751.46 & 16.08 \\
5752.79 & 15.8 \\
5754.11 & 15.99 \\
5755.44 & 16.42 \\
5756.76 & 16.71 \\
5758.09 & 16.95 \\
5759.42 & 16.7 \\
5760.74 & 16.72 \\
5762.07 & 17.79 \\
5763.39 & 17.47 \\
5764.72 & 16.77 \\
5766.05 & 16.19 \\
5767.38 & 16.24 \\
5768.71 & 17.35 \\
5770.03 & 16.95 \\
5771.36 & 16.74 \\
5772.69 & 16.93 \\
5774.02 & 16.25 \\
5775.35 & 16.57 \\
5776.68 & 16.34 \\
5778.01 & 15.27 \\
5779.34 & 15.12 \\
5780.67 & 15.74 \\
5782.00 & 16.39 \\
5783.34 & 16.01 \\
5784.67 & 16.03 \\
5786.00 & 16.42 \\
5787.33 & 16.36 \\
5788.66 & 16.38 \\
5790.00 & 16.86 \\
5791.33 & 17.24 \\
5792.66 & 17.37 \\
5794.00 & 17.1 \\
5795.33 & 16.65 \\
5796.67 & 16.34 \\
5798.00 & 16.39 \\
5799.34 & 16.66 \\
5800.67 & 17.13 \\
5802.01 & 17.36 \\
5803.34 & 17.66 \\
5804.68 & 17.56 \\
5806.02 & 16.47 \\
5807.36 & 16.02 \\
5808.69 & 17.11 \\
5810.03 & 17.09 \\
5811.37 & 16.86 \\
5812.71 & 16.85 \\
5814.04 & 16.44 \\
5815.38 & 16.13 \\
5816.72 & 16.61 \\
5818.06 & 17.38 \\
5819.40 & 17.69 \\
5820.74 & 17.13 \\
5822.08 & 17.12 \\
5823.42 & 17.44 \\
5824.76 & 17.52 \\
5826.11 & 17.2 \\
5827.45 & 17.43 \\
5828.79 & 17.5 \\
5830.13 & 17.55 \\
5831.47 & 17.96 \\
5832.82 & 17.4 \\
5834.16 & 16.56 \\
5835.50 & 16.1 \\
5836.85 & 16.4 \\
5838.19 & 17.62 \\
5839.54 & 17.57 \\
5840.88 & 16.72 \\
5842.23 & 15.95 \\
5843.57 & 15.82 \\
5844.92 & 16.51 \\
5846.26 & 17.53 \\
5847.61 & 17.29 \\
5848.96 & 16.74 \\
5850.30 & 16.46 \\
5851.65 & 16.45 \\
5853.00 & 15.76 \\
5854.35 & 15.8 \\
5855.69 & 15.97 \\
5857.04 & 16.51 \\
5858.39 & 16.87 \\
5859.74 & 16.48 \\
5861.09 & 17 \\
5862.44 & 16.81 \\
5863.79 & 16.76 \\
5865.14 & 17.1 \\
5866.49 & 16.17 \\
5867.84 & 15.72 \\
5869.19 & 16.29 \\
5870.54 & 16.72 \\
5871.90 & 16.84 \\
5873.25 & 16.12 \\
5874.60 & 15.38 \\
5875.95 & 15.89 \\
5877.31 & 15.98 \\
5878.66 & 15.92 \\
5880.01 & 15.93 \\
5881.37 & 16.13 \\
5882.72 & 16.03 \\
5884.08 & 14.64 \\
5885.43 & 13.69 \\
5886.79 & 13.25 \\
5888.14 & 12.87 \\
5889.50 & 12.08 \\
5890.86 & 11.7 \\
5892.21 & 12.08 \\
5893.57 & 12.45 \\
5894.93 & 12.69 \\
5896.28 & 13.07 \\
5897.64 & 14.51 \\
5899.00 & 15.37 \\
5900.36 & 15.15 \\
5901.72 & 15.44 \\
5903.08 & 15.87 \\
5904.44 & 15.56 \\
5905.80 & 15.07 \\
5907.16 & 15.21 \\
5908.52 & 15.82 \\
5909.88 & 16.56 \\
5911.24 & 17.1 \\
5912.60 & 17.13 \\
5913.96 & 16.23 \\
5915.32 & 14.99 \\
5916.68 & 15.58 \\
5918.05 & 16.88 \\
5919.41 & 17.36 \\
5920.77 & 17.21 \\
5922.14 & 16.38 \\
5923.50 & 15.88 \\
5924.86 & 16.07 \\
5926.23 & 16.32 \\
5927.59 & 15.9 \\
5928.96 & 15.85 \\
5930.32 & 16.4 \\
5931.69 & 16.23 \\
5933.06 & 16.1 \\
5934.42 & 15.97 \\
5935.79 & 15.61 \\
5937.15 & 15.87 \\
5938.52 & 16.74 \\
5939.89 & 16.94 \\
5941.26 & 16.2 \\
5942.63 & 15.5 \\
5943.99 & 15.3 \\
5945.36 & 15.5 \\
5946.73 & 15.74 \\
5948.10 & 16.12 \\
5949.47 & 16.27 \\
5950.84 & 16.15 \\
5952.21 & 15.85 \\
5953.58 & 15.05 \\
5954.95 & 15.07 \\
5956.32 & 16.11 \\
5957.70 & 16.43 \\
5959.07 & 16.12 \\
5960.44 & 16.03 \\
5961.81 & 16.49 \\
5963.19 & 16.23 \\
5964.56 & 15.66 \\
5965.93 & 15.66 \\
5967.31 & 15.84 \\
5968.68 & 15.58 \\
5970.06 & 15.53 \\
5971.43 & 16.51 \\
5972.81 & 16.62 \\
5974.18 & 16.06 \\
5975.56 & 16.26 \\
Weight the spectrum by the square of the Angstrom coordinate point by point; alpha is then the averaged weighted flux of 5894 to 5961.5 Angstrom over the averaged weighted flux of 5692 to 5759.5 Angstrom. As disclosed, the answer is 1.04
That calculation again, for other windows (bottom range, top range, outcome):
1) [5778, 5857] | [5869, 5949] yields 0.95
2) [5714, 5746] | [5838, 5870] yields 1.05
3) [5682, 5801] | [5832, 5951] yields 1.02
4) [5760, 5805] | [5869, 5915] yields 0.94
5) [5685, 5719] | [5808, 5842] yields 1.11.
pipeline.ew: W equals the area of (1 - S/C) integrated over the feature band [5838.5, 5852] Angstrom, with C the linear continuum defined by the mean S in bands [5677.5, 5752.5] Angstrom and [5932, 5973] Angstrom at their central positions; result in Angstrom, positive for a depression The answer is -0.6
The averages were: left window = 16.2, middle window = 16.7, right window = 16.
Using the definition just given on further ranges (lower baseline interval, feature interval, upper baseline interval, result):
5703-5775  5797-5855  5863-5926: -4.01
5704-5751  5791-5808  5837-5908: -1.08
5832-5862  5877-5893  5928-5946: 2.18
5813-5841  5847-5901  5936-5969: 4.30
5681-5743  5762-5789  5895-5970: -0.62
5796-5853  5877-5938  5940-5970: 3.57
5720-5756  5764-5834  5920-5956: -2.03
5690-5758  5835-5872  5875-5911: -3.88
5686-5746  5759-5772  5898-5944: -0.56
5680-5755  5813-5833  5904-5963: -1.36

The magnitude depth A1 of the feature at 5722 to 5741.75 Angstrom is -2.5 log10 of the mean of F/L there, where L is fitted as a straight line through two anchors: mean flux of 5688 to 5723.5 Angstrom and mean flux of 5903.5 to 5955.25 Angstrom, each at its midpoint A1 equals -0.03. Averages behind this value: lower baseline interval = 15.9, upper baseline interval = 16.1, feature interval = 16.5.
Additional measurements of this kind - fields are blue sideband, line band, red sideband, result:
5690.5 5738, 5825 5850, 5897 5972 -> -0.06 mag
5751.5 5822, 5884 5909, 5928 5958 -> 0.16 mag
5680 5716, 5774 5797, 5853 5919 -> -0.05 mag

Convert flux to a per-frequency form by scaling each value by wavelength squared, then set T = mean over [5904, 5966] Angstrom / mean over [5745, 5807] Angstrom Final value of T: 1.0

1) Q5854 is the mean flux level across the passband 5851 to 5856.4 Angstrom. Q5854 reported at 16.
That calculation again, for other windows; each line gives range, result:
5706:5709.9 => 15.4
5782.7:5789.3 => 16.3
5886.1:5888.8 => 13.1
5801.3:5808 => 17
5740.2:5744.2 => 17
